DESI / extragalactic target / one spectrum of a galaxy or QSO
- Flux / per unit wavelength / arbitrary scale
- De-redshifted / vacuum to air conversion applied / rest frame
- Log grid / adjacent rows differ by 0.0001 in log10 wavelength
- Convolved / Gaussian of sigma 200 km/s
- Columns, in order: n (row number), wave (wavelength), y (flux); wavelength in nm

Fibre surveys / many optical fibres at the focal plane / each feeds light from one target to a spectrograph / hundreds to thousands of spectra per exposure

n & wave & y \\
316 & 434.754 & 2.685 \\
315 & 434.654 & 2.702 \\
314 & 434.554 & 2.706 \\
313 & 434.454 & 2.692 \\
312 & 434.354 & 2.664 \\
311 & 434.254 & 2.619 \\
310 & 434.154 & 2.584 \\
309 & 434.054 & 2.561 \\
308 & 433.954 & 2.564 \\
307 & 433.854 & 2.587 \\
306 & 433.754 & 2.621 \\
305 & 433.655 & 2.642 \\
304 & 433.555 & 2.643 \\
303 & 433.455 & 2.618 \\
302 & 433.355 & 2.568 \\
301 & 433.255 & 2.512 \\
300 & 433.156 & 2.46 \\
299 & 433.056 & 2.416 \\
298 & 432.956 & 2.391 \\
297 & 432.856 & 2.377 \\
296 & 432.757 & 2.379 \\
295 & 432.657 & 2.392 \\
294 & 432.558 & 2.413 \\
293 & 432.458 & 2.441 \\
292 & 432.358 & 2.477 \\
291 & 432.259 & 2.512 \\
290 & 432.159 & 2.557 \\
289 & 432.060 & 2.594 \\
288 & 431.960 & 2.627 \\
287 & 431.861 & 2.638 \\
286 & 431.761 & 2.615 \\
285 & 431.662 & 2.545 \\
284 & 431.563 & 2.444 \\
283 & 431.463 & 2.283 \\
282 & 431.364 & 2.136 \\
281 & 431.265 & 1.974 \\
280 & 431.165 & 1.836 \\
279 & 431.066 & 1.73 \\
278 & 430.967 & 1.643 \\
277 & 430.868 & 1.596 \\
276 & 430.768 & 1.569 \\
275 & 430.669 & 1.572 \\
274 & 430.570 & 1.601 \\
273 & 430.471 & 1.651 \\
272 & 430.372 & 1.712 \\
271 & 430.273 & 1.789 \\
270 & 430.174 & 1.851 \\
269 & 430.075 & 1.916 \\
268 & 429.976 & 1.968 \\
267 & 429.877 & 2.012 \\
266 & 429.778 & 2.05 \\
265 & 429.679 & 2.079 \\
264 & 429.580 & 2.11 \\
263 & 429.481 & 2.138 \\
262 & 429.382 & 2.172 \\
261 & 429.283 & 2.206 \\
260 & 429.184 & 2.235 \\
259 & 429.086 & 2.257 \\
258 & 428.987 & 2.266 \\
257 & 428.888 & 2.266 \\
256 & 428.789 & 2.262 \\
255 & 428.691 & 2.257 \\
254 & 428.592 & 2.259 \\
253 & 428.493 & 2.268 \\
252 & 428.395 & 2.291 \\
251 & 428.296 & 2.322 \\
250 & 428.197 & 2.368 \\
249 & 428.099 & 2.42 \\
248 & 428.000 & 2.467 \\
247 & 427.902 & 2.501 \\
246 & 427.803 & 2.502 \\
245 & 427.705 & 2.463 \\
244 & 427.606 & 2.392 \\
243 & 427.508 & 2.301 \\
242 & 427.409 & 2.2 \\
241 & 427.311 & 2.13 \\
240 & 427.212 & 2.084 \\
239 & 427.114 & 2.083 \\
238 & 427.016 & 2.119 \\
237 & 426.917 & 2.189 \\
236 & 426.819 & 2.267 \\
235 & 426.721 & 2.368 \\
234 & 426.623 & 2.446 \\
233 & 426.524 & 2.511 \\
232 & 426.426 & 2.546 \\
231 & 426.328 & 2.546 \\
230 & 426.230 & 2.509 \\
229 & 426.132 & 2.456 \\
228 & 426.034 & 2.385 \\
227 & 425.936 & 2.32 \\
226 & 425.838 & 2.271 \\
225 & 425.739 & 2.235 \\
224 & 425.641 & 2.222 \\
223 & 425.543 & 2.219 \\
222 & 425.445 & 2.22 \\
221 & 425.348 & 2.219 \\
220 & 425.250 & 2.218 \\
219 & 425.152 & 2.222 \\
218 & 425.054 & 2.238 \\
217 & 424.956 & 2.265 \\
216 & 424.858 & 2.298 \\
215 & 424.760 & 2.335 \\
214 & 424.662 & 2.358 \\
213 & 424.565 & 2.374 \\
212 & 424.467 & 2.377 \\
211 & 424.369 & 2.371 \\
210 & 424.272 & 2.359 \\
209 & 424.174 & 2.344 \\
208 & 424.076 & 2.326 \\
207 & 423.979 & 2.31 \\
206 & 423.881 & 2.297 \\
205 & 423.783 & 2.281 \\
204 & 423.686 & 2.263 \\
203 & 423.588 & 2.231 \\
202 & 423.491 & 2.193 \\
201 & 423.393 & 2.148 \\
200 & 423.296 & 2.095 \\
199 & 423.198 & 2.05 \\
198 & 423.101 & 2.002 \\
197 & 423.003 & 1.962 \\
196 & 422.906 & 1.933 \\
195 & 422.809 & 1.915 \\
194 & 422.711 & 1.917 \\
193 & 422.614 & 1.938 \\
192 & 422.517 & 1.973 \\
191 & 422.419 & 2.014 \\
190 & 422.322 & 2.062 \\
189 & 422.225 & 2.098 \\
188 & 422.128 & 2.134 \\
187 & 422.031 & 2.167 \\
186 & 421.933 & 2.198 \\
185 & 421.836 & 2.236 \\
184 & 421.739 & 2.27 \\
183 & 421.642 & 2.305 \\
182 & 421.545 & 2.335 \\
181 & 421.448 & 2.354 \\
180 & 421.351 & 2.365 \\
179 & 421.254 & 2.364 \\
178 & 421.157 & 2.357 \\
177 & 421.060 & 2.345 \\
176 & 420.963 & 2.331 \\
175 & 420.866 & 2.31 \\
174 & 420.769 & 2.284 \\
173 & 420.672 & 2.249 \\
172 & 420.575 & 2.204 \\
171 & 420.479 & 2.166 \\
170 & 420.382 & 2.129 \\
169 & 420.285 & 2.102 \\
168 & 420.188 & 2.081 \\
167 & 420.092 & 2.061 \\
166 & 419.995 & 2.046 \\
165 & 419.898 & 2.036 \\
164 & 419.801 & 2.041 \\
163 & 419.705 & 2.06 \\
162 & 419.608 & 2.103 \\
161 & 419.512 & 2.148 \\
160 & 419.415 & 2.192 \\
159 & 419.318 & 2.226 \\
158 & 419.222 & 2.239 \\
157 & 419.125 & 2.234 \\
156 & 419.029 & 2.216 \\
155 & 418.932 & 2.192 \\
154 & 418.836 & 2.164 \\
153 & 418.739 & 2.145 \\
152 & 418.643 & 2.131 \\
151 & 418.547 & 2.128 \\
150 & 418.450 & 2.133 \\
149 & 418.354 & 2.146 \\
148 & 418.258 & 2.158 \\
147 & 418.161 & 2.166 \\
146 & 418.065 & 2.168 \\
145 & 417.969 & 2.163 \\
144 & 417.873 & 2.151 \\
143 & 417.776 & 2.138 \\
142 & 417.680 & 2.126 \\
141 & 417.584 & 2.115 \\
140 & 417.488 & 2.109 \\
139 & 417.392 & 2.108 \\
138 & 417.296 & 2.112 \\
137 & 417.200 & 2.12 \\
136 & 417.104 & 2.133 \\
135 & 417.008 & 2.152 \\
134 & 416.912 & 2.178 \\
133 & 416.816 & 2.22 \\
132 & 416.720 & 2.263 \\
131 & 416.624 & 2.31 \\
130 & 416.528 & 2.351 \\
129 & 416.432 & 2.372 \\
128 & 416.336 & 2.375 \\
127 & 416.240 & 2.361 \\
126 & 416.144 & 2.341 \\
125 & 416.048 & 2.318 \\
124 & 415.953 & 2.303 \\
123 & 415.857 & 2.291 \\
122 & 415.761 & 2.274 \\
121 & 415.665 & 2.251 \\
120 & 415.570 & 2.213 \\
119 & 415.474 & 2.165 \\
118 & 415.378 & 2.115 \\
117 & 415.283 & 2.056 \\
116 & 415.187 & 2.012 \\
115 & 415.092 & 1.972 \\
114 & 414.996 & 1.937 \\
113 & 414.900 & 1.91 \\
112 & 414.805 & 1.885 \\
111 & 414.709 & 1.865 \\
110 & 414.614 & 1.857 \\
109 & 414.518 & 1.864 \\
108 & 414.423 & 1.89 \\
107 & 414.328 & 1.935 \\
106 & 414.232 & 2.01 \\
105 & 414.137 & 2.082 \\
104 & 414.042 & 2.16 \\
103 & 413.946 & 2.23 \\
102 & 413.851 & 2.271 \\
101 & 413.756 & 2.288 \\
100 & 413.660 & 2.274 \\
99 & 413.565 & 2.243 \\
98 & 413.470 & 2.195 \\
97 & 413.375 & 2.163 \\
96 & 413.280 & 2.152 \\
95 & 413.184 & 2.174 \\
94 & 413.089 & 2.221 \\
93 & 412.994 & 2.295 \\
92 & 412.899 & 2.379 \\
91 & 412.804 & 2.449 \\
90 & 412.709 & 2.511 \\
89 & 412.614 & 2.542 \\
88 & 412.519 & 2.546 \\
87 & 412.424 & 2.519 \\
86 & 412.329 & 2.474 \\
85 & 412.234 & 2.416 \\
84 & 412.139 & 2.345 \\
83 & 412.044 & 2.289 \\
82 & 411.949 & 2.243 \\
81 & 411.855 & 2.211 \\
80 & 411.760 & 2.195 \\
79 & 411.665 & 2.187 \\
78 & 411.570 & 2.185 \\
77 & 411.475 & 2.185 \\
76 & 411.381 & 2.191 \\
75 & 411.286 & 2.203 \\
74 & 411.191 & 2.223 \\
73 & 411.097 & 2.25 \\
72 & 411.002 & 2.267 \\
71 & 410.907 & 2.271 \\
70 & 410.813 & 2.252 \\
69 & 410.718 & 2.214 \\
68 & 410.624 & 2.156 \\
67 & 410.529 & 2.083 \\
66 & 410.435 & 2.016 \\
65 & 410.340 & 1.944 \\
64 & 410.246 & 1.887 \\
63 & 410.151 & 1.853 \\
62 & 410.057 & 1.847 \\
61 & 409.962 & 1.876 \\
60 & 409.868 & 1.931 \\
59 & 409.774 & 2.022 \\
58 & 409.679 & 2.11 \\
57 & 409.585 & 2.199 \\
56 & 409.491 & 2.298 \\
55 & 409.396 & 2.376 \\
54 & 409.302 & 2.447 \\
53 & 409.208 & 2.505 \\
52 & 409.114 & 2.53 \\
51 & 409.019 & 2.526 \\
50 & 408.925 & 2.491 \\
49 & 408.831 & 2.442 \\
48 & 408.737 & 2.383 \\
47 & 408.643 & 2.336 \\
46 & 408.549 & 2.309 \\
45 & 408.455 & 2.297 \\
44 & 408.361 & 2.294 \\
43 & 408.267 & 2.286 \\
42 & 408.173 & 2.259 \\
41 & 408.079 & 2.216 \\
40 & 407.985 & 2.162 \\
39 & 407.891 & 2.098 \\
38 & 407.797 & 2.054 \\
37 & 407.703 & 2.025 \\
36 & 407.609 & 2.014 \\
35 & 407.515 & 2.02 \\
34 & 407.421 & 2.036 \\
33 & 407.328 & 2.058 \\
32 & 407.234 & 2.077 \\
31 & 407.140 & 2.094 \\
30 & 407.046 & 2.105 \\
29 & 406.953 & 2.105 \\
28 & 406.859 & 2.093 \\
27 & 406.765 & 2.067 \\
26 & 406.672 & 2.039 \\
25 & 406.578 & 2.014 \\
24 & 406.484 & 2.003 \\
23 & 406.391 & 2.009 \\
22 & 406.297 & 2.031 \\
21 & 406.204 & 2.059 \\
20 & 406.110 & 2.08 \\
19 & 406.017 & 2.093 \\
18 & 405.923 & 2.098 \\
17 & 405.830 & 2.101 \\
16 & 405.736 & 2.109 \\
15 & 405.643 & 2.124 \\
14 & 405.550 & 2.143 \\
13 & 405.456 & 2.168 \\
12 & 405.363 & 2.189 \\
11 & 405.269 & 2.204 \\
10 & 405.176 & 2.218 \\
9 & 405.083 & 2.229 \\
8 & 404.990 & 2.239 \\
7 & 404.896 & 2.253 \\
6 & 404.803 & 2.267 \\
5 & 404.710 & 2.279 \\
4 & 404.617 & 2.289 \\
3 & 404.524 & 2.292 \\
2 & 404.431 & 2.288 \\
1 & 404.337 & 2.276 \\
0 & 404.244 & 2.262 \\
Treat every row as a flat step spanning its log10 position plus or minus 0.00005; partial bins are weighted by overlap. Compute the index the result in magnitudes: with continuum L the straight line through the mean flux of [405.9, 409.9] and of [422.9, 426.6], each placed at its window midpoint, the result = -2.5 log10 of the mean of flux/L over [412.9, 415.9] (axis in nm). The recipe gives 0.06 mag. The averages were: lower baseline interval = 2.18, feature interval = 2.11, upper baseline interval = 2.28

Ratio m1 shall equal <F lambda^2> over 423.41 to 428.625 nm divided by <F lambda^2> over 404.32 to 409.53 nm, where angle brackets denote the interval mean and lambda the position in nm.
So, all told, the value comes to 1.2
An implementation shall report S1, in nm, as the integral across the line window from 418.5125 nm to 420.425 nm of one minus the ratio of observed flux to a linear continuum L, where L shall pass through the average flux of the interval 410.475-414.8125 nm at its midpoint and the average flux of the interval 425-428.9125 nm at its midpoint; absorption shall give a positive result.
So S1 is 0.11 nm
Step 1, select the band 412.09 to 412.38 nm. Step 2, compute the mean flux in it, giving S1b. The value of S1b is 2.41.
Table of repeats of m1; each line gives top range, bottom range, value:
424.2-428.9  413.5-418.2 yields 1.14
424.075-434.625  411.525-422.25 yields 1.11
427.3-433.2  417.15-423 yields 1.07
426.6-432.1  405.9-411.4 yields 1.10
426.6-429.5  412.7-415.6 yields 1.15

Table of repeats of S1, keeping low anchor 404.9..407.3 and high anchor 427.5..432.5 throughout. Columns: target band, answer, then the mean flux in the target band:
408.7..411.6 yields -0.11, 2.2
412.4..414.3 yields -0.13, 2.28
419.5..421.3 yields -0.03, 2.18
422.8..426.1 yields -0.11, 2.24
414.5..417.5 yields -0.02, 2.15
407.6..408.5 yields -0.03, 2.18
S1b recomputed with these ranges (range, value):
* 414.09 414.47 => 1.98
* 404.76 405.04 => 2.25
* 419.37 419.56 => 2.17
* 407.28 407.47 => 2.05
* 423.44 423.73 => 2.22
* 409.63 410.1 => 1.96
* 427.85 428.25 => 2.44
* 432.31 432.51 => 2.45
